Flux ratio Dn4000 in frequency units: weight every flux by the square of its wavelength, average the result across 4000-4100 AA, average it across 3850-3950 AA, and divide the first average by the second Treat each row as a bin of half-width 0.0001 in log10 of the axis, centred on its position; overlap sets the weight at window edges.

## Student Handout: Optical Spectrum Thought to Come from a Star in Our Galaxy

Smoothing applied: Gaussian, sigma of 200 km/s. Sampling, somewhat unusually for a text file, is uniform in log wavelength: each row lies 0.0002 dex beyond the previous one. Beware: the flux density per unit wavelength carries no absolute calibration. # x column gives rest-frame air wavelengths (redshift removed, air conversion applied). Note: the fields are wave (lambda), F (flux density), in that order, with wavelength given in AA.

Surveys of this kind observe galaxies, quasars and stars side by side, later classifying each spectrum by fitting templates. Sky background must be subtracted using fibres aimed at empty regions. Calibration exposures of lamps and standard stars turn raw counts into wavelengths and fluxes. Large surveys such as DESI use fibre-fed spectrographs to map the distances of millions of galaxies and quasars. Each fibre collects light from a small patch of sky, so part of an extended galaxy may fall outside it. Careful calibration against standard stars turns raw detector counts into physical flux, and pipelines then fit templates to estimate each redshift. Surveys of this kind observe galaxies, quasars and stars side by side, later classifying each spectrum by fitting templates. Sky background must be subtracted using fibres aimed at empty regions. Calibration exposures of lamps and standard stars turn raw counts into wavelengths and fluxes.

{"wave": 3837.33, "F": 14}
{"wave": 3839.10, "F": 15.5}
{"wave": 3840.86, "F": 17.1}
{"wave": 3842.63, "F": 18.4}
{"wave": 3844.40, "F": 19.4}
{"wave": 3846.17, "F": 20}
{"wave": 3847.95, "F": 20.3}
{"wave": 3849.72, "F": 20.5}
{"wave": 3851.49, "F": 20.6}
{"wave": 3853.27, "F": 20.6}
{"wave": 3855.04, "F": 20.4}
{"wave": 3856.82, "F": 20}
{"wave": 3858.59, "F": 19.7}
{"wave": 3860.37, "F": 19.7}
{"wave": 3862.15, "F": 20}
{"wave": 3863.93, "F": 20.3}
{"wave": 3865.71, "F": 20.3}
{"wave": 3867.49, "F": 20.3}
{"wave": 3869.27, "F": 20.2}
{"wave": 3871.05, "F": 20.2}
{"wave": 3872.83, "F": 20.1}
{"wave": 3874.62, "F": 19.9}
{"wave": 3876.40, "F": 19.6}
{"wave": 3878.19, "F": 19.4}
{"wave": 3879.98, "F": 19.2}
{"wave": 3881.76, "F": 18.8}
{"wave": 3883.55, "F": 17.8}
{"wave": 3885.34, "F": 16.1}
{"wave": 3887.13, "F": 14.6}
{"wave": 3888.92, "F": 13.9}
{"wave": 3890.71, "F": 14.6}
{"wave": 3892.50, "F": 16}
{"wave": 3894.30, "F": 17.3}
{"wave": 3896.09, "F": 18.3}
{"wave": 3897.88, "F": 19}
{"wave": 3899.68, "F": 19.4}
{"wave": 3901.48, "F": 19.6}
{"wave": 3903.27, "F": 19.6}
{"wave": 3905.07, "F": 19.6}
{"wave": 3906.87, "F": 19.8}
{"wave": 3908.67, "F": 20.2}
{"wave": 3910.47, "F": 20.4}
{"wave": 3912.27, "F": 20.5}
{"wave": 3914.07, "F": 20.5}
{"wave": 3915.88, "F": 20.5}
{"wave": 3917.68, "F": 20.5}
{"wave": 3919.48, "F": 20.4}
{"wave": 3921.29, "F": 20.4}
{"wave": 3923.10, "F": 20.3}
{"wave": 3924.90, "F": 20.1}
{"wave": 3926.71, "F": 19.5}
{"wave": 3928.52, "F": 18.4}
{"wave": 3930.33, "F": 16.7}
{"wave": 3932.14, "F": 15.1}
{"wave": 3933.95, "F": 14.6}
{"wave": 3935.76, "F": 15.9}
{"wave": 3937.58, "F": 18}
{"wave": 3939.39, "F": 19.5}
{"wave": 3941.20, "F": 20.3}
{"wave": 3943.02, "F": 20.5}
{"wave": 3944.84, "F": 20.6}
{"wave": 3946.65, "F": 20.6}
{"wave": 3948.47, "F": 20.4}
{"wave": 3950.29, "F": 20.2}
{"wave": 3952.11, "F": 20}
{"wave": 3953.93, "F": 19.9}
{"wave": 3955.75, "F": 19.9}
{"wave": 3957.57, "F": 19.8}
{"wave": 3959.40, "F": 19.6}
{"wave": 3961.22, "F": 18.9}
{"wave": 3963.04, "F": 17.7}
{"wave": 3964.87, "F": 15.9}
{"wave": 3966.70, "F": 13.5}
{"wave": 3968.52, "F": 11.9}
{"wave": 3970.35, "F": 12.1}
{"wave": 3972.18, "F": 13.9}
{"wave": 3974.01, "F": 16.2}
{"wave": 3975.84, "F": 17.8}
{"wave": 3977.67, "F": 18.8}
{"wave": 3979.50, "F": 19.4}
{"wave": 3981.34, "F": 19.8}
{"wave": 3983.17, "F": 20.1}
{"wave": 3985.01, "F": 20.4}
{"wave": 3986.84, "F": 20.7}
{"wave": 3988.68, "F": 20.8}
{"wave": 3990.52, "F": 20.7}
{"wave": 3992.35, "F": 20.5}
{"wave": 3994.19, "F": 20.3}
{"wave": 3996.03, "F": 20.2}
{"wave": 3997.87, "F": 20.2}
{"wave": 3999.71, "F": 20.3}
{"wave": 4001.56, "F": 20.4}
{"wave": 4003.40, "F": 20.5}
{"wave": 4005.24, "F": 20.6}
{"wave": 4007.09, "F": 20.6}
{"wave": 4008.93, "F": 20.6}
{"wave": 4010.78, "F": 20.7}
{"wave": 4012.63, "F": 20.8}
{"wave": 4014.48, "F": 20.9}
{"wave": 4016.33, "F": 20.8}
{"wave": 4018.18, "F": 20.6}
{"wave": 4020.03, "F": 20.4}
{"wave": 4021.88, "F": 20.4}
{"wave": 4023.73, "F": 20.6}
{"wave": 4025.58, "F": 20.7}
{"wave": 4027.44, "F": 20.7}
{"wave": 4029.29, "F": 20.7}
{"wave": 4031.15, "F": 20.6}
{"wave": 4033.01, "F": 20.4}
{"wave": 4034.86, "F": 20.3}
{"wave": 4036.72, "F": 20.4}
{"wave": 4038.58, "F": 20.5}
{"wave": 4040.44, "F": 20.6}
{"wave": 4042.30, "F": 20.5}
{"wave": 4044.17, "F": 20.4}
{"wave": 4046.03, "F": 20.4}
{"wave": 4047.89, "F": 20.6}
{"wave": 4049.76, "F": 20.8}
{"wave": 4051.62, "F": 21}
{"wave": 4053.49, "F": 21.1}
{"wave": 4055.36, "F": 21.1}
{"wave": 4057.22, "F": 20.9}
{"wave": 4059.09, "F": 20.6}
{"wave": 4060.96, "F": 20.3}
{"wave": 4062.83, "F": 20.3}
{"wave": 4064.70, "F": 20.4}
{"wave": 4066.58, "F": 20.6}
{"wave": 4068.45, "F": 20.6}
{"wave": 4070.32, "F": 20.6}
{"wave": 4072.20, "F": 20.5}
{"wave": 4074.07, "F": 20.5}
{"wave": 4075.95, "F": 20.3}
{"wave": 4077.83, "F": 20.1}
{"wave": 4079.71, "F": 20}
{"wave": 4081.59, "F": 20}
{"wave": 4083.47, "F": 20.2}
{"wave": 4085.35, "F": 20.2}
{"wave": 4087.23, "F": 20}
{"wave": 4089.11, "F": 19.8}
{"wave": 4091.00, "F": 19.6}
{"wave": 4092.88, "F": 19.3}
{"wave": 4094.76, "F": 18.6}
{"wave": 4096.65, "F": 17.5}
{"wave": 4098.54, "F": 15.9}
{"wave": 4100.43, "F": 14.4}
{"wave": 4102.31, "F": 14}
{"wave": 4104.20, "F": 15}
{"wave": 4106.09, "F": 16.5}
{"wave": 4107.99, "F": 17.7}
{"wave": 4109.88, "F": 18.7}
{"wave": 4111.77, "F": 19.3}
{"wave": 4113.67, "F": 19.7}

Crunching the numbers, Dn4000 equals 1.14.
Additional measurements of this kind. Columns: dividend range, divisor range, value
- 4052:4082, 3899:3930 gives 1.11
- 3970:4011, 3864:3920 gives 1.08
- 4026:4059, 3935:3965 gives 1.12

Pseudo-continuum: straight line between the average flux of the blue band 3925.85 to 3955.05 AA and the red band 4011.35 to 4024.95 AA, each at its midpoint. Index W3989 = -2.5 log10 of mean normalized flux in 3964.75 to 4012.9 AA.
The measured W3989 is 0.06 mag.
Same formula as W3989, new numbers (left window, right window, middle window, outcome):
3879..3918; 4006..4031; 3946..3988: 0.089 mag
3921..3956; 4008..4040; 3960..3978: 0.243 mag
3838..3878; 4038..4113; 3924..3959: 0.035 mag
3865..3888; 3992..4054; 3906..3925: -0.052 mag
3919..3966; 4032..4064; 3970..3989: 0.072 mag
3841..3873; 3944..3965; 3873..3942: 0.070 mag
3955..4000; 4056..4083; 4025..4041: -0.051 mag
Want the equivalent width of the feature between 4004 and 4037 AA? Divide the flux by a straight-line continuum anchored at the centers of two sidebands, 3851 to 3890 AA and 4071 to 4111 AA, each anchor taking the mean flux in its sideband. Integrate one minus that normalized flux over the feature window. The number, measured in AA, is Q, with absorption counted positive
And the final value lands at -3.3 AA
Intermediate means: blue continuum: 19.1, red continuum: 18.5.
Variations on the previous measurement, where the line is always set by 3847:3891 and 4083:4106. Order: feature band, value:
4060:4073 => -1.8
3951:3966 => -0.2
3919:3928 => -0.6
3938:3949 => -0.9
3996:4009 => -1.5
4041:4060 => -2.8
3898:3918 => -1.2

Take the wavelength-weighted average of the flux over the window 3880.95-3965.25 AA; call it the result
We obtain 18.7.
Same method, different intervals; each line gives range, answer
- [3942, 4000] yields 18.8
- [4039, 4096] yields 20.3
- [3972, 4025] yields 20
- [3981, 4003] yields 20.4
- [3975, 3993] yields 19.9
